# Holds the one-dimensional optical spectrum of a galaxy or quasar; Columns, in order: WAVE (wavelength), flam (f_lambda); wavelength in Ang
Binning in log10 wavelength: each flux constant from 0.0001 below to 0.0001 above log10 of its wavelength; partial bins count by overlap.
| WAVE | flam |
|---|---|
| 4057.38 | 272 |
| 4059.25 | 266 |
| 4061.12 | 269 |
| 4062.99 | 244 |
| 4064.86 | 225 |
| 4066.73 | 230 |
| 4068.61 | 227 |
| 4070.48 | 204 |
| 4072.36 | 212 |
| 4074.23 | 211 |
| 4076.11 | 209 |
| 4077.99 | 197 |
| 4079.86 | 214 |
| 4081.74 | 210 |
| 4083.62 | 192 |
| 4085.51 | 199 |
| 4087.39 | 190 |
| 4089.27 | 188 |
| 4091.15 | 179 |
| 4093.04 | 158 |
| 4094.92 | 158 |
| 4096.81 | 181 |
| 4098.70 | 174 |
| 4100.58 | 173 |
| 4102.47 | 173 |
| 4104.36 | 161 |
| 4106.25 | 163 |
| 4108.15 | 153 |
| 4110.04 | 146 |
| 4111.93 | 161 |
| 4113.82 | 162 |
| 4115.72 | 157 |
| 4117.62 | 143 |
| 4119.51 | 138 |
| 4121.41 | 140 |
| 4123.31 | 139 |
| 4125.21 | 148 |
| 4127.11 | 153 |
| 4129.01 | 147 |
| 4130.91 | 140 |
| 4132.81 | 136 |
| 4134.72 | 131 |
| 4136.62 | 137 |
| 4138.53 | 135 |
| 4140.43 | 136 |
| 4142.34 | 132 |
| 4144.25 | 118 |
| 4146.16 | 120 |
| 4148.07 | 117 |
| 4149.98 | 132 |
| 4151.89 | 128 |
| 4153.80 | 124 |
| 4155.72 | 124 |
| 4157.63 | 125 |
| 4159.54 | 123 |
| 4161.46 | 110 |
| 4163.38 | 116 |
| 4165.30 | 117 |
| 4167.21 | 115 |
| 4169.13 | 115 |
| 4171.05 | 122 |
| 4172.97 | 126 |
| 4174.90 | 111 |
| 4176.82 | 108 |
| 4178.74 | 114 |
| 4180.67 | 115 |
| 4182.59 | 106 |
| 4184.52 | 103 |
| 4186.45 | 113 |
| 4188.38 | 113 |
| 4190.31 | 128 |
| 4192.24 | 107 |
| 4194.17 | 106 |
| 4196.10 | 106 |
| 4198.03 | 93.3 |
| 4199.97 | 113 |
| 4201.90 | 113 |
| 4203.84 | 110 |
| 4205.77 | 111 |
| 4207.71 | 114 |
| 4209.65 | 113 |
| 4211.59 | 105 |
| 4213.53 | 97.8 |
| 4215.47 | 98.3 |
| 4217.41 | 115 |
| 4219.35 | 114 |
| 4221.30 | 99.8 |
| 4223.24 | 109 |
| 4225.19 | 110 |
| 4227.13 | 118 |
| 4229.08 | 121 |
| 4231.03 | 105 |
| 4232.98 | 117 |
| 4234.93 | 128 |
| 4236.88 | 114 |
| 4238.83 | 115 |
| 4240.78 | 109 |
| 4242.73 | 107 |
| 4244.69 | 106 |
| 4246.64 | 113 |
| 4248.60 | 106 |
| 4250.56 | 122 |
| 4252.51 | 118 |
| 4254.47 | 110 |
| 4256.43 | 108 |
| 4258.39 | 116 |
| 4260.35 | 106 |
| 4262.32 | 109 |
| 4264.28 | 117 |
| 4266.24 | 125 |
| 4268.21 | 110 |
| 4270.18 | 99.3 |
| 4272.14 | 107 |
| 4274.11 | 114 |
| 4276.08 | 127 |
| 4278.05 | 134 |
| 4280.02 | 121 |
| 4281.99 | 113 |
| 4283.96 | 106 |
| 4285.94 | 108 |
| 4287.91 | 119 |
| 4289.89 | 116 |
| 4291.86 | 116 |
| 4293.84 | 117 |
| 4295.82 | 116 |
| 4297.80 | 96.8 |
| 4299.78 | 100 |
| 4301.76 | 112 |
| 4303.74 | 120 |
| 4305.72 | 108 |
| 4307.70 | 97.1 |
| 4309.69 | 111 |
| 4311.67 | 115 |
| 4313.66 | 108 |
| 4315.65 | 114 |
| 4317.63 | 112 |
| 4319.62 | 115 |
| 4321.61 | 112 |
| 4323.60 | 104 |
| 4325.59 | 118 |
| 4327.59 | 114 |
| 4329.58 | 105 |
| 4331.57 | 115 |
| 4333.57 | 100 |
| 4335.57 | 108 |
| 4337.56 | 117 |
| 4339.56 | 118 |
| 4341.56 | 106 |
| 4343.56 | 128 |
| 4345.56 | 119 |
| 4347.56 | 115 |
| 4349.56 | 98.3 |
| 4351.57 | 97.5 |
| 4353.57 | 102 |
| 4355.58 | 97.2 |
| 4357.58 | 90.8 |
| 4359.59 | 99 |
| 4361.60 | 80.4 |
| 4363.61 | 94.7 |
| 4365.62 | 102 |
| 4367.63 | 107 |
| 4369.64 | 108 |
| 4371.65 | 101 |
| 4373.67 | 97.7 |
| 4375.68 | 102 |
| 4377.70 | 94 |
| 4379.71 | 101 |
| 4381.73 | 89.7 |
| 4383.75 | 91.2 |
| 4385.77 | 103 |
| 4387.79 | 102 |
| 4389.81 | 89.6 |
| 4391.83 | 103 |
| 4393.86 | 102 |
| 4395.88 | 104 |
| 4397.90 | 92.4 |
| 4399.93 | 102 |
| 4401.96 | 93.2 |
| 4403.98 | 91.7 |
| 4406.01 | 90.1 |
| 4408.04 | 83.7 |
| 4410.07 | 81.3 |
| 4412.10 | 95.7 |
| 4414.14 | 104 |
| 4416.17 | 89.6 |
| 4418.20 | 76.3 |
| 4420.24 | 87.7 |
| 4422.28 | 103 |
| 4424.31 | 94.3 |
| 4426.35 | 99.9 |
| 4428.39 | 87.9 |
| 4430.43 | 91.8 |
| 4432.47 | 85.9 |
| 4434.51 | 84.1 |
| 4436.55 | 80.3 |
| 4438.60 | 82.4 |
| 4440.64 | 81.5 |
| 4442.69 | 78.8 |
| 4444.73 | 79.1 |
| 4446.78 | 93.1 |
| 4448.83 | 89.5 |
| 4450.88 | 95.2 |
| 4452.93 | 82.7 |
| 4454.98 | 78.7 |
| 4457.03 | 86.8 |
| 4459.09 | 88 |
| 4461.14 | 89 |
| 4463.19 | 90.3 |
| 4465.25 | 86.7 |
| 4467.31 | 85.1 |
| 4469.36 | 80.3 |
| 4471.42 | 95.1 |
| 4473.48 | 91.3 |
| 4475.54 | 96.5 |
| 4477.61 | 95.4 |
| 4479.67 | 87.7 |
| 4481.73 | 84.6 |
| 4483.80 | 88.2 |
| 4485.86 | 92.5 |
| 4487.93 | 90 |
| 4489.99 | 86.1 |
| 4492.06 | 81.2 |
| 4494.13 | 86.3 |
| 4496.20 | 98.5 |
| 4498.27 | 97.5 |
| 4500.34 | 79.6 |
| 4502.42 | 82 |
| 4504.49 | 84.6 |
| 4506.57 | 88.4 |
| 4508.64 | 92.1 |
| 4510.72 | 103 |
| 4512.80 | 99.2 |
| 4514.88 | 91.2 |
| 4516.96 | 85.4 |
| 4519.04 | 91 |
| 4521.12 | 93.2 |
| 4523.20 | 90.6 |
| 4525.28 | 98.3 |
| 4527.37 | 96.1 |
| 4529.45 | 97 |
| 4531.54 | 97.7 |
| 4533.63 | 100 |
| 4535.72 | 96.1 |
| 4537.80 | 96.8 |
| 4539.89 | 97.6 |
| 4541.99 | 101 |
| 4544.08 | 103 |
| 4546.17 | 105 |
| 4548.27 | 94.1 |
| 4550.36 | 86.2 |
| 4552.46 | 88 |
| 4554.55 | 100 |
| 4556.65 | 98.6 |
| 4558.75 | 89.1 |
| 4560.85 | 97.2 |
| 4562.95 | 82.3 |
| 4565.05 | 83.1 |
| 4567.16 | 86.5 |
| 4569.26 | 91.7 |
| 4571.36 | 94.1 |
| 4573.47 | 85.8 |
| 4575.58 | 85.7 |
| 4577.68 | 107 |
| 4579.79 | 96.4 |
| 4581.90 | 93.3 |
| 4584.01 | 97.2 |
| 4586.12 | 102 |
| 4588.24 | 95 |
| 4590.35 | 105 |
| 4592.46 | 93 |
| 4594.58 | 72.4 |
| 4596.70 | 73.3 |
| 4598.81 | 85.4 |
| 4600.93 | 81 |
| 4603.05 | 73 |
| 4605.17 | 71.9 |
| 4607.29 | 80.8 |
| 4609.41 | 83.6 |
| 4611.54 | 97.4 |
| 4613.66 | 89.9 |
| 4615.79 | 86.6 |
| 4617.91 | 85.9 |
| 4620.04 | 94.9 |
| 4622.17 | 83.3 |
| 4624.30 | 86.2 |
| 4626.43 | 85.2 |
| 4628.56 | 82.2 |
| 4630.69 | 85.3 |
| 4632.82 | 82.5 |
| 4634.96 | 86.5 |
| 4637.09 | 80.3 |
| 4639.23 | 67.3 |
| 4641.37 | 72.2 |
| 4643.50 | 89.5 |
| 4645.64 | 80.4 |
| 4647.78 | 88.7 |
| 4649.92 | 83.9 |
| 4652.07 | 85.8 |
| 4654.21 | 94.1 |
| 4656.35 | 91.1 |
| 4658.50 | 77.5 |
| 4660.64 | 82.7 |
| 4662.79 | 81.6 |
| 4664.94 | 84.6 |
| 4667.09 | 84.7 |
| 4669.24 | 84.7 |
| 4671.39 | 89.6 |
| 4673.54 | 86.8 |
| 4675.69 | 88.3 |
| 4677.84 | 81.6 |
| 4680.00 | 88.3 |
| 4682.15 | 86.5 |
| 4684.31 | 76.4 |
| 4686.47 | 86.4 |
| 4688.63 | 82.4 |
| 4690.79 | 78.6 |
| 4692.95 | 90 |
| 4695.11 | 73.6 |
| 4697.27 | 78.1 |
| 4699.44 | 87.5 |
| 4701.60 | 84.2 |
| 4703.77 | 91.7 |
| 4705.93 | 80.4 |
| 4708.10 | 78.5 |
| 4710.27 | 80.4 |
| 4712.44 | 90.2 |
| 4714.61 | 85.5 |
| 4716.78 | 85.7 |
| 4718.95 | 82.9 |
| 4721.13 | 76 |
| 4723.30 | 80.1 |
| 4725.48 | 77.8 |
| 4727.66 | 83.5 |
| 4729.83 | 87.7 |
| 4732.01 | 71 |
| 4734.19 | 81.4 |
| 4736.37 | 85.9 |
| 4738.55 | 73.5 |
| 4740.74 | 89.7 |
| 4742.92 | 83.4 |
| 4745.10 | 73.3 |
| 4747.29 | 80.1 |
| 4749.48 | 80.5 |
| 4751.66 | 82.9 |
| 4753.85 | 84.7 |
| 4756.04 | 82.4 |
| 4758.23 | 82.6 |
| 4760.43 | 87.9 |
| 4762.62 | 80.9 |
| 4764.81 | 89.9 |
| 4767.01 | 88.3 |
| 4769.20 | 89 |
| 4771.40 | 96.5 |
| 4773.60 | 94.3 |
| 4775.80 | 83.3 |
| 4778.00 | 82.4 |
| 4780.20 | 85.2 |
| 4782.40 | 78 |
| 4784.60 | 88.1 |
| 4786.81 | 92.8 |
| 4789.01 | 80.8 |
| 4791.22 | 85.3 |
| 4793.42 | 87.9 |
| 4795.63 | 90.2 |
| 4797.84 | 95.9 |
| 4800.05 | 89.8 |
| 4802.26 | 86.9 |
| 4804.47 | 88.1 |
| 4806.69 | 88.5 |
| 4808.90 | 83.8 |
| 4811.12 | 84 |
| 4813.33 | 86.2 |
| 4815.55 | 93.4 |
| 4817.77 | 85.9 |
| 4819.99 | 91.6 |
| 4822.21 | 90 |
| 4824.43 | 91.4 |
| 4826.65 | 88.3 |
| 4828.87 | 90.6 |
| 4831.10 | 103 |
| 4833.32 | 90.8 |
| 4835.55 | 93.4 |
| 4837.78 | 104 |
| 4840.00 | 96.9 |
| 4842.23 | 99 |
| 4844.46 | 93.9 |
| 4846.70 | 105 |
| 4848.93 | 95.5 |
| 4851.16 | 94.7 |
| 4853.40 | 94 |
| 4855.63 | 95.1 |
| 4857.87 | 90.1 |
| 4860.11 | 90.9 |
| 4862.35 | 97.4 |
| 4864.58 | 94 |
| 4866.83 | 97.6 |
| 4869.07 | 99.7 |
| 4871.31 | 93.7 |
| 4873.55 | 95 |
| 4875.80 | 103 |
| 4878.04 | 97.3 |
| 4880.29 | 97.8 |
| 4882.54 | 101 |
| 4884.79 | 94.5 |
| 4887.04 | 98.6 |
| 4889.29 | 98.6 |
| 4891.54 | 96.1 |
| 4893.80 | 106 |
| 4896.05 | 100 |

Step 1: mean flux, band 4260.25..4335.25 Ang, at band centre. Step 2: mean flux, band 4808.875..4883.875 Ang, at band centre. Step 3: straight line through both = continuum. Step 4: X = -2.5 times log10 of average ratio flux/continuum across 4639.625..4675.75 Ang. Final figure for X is 0.19 mag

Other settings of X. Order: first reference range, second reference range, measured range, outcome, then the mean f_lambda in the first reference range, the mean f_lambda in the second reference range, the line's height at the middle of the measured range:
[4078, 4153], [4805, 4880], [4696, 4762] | 0.249 mag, 156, 93.9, 104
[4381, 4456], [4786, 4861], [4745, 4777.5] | 0.076 mag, 90.8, 91.7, 91.6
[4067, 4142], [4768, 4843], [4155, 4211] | 0.374 mag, 169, 89.8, 160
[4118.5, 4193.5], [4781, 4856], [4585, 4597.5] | 0.138 mag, 125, 91.2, 103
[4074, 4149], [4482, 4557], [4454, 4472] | 0.183 mag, 160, 93.1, 102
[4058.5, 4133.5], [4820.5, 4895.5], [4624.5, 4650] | 0.421 mag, 182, 96.3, 121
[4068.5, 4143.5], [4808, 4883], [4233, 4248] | 0.331 mag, 167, 94.3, 154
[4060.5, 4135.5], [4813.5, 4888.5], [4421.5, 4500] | 0.483 mag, 178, 95.3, 138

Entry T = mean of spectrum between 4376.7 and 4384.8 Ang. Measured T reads 94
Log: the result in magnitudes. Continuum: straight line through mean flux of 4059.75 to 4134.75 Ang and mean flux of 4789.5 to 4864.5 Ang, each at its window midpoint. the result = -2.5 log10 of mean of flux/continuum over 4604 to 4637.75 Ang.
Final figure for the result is 0.34 mag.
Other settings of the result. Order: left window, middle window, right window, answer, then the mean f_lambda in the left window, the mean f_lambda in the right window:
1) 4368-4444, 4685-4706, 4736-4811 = 0.05 mag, 93.2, 85.6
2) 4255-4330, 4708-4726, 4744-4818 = 0.09 mag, 112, 86.2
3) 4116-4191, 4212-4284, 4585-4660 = 0.05 mag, 126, 84.9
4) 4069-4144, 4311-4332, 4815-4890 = 0.29 mag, 166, 95.5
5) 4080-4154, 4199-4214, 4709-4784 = 0.29 mag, 154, 83.5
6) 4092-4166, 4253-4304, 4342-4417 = 0.03 mag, 142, 98.5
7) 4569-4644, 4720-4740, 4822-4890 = 0.15 mag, 86.7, 96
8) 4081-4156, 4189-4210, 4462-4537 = 0.25 mag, 152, 91.1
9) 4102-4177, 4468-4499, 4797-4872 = 0.26 mag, 134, 93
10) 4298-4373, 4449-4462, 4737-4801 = 0.16 mag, 107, 85.5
